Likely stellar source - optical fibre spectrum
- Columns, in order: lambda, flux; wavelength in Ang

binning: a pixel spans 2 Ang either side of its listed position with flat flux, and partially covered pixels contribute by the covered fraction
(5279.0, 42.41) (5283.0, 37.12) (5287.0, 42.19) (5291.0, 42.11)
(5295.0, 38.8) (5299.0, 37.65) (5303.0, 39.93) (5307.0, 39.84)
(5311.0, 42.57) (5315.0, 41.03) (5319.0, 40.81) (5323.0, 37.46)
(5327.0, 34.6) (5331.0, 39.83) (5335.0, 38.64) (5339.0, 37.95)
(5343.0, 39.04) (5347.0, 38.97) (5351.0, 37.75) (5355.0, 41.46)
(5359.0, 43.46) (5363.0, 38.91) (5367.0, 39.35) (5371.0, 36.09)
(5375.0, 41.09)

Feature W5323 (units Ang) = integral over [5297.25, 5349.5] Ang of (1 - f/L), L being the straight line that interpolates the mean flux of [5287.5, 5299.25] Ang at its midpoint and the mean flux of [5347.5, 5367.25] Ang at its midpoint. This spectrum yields 1.38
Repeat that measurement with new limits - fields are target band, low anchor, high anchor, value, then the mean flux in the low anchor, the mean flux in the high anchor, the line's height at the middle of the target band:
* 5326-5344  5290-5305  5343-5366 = 0.8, 39.5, 40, 39.8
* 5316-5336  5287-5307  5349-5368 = 0.8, 39.9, 40.2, 40.1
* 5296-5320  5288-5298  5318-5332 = -0.6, 40.3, 37.9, 39.2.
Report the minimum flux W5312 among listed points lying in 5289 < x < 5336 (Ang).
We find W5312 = 34.6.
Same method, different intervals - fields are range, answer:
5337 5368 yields 37.75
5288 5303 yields 37.65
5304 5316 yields 39.84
